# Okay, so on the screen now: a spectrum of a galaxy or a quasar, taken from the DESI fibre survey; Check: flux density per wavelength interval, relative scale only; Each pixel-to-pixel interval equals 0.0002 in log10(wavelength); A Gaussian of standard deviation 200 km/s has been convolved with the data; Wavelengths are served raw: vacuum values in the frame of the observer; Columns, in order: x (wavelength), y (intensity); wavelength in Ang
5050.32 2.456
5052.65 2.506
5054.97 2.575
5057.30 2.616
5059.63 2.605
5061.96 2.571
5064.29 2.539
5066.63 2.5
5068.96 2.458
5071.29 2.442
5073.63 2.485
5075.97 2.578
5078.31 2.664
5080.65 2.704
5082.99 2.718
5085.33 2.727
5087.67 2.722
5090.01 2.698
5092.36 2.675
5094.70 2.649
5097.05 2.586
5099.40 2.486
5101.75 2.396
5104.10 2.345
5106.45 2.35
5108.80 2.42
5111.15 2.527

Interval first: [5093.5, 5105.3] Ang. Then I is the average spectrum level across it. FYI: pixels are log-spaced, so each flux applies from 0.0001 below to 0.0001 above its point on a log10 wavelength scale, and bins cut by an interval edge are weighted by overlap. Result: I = 2.49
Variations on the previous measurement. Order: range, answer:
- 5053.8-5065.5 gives 2.58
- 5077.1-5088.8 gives 2.71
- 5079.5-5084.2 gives 2.71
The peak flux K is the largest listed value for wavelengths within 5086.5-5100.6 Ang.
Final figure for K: 2.722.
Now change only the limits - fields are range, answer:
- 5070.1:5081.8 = 2.704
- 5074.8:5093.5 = 2.727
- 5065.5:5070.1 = 2.5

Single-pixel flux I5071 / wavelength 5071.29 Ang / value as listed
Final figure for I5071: 2.442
